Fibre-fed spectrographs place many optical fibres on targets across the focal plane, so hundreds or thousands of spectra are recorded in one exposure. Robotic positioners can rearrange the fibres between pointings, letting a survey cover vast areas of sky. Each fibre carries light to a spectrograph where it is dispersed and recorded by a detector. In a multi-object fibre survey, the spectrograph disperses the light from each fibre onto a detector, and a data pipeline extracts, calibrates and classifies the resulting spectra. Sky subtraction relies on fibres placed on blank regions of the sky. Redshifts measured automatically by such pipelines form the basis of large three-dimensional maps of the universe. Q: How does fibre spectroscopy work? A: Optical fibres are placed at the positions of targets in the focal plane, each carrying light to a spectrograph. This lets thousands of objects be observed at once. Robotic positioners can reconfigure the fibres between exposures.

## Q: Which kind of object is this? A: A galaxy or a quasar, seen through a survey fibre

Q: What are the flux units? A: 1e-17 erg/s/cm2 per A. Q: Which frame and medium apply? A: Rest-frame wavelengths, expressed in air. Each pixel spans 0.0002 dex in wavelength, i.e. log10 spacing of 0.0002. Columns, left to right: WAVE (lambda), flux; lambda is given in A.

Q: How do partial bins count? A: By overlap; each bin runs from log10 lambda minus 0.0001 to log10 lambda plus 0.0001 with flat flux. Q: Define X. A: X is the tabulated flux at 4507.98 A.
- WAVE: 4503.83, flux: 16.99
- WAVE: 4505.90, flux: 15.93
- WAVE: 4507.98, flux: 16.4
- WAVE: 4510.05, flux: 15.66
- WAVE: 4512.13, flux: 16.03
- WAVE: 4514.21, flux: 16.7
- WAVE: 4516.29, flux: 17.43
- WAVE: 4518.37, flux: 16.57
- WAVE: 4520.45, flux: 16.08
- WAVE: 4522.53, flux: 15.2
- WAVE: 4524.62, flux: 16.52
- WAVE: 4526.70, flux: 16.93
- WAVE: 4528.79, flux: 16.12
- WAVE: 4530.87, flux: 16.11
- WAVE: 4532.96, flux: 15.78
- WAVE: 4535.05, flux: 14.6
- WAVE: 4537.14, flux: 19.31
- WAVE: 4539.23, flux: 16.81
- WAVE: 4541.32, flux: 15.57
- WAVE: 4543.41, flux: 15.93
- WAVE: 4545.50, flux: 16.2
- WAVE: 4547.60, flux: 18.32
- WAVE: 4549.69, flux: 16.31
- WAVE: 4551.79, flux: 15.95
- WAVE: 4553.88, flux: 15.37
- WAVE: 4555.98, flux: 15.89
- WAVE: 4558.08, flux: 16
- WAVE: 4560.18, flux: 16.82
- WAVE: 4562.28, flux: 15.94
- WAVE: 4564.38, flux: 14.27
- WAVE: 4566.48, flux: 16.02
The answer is 16.4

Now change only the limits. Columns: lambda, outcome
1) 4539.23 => 16.81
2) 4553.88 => 15.37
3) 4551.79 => 15.95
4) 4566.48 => 16.02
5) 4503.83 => 16.99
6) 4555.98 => 15.89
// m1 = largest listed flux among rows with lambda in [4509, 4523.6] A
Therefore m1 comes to 17.43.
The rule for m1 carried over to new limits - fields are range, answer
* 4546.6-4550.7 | 18.32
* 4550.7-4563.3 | 16.82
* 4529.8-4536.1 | 16.11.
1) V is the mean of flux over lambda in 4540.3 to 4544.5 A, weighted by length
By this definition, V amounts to 15.8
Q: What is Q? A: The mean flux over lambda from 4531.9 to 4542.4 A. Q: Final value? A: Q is 16.4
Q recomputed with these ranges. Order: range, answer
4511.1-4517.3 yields 16.7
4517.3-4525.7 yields 16.1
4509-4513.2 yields 15.9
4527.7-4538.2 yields 16.4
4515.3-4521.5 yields 16.7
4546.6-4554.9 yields 16.5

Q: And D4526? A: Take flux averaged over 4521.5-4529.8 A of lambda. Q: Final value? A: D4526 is 16.2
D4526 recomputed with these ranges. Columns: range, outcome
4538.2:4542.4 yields 16.2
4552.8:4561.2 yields 16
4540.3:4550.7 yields 16.5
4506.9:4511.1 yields 16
